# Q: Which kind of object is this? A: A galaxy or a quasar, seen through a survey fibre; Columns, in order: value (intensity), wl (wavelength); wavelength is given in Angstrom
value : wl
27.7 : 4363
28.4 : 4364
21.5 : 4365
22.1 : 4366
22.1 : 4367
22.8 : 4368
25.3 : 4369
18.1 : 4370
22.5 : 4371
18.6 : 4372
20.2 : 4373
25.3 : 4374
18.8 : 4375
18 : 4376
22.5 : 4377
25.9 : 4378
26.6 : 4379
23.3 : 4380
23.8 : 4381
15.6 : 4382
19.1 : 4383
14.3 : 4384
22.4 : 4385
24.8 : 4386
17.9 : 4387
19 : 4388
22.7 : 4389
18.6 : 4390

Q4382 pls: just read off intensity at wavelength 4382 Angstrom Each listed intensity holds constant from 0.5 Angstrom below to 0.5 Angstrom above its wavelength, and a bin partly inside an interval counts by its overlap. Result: 15.6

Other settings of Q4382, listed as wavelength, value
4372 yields 18.6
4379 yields 26.6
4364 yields 28.4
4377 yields 22.5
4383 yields 19.1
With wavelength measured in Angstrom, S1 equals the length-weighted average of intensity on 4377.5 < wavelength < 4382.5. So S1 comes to 23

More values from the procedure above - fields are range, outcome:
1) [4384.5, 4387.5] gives 21.7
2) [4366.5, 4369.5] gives 23.4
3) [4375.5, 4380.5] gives 23.3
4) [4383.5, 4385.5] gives 18.4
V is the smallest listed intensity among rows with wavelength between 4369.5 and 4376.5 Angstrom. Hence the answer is 18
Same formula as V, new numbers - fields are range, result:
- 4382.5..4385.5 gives 14.3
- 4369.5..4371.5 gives 18.1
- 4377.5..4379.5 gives 25.9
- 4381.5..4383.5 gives 15.6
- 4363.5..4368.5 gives 21.5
